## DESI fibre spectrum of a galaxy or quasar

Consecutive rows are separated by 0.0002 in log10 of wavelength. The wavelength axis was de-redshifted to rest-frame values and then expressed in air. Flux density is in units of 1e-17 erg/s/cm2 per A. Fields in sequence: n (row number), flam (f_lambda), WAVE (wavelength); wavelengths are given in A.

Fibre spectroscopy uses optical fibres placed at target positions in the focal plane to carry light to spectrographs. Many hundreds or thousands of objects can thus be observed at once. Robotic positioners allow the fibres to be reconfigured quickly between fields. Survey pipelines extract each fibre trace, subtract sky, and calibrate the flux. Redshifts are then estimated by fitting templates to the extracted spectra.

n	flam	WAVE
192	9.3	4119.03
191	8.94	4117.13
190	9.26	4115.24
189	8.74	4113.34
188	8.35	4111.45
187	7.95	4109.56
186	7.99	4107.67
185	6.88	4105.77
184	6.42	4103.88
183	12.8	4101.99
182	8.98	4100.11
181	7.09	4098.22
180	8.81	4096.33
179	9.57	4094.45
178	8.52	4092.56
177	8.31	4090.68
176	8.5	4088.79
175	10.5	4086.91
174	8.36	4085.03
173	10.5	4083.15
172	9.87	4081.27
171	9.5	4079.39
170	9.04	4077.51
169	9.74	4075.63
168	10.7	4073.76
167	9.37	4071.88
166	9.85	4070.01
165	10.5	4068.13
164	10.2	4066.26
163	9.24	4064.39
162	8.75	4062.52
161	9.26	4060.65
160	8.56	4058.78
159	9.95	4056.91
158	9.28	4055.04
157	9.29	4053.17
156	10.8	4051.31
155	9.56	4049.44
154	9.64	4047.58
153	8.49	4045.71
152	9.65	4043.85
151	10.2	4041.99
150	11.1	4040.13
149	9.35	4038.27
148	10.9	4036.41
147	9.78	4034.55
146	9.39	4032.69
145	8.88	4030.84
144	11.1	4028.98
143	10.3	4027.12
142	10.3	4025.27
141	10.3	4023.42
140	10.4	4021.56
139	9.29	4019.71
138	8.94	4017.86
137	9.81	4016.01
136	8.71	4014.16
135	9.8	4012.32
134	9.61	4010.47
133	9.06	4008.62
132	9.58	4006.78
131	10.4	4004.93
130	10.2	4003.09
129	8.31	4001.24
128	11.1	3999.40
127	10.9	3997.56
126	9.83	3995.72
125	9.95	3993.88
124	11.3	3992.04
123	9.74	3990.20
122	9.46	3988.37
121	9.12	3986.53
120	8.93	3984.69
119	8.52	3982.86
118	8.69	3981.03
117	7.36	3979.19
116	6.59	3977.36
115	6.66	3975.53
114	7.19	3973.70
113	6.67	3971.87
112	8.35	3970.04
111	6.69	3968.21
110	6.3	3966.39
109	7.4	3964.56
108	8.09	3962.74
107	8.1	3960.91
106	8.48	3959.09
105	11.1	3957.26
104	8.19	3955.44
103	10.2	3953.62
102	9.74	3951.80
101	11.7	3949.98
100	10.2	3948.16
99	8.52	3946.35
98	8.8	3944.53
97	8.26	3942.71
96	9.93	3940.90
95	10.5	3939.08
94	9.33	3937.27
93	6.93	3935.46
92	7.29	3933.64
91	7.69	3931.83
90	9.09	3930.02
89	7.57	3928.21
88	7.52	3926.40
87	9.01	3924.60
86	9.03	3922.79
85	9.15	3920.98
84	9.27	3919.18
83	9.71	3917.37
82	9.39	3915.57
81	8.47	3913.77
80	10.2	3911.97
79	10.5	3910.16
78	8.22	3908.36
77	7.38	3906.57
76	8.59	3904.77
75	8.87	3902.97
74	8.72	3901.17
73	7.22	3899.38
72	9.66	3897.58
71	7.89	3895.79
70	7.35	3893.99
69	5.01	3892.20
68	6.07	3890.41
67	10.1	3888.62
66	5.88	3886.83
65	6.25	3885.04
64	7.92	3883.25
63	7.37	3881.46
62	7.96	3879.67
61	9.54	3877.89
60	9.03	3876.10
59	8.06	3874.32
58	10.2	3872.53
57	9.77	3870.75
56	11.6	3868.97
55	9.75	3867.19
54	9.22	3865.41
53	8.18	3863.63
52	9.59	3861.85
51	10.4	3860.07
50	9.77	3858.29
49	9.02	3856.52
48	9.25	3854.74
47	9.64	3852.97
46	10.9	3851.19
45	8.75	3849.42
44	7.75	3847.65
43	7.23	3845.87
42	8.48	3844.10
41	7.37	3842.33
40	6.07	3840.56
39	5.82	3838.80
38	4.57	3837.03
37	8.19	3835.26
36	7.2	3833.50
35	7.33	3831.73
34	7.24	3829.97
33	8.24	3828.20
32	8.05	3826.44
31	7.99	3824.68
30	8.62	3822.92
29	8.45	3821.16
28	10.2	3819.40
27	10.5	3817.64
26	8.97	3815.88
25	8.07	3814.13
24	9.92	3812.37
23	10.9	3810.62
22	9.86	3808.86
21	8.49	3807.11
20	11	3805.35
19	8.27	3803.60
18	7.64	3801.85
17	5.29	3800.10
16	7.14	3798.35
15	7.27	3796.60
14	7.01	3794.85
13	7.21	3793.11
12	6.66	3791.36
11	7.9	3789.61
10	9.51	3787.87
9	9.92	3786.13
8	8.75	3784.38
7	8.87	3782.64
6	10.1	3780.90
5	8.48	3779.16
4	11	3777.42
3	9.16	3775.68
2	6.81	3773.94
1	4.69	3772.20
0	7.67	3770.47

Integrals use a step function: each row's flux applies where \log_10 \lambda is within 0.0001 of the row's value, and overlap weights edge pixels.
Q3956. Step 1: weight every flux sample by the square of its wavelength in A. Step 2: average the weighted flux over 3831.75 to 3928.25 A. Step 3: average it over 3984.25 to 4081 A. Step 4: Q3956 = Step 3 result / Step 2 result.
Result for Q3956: 1.2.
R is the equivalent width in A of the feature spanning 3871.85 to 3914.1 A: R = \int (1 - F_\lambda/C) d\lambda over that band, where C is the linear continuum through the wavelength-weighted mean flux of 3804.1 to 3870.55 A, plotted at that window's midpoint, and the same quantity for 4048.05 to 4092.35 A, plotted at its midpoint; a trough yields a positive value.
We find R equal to 3.5 A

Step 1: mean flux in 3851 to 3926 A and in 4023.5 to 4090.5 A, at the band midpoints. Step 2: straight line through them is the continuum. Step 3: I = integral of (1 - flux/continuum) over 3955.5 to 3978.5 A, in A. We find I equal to 3.9 A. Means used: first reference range 8.76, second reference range 9.72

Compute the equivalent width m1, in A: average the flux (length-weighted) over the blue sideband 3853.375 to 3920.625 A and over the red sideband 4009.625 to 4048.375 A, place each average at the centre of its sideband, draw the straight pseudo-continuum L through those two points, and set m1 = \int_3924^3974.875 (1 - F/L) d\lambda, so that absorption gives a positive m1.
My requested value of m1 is 3.7 A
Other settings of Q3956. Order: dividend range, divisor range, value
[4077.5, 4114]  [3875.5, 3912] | 1.22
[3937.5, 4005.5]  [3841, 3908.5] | 1.11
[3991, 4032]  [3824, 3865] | 1.32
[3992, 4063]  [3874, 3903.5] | 1.34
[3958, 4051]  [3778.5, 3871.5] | 1.18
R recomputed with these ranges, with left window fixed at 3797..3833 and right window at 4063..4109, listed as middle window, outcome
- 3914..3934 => 0.42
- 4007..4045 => -3.22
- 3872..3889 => 1.16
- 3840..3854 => 0.51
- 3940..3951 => -0.86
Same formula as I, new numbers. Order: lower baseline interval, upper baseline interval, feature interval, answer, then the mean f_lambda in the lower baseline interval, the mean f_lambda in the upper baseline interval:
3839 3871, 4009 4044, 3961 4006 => 4.68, 8.96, 9.88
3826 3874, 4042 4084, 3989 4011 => -1.65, 8.5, 9.64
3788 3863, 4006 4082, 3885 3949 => 3.13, 8.3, 9.71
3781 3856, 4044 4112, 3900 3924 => -1.14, 8.27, 9.21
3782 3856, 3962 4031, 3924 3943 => 0.67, 8.25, 9.06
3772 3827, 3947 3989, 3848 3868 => -2.19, 8.57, 8.41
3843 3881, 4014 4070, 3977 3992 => 1.24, 9.21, 9.75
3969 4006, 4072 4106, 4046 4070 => -1.22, 8.96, 9.17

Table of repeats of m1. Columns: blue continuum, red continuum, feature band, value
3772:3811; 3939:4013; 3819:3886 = 1.15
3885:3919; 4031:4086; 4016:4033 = -0.95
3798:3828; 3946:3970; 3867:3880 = -1.08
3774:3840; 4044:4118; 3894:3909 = 0.64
